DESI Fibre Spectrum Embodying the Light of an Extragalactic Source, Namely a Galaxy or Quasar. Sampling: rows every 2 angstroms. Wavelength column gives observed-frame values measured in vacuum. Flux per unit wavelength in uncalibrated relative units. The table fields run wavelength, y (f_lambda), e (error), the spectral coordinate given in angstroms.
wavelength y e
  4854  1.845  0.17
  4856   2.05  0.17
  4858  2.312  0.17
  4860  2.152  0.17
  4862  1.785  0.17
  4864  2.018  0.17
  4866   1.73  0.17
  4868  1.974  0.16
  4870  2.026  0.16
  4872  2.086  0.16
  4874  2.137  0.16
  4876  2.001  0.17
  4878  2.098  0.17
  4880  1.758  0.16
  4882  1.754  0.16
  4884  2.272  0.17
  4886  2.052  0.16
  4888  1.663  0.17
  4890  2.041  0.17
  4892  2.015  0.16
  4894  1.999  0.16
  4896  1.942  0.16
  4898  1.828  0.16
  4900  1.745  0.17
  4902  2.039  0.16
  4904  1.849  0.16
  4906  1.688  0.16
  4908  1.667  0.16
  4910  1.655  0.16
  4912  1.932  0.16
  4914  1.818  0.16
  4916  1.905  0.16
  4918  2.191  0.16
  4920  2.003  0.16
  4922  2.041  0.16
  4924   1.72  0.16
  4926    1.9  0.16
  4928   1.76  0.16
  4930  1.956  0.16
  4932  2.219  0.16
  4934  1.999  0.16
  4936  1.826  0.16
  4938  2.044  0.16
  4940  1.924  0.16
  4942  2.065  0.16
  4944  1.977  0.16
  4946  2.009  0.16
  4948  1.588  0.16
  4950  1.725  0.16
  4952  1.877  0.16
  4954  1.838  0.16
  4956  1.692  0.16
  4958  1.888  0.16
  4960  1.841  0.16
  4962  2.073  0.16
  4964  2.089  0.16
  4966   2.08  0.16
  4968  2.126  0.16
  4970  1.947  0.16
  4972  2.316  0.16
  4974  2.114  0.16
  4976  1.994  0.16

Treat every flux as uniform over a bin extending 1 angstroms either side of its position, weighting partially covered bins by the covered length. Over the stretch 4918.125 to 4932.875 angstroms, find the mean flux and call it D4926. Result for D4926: 1.96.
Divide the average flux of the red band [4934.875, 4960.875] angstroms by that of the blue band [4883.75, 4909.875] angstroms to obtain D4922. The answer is 1.0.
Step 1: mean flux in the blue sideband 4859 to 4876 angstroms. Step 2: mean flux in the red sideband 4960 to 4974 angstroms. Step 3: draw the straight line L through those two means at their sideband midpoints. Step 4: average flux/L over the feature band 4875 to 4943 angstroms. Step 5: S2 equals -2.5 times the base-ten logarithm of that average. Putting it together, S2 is 0.06 mag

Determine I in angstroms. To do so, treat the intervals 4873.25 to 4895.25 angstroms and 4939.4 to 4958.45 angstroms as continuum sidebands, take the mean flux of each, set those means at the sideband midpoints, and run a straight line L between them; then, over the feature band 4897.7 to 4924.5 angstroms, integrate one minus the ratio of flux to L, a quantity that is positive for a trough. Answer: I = 0.8 angstroms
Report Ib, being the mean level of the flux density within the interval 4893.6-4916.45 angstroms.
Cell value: 1.83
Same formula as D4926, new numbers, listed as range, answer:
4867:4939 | 1.93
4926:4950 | 1.93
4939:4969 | 1.92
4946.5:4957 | 1.76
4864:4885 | 1.99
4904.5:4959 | 1.89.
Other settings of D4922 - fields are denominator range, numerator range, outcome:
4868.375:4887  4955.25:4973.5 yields 1.00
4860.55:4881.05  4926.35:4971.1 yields 0.98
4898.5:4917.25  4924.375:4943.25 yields 1.08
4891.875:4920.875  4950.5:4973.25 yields 1.05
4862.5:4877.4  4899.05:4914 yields 0.90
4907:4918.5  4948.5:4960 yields 0.97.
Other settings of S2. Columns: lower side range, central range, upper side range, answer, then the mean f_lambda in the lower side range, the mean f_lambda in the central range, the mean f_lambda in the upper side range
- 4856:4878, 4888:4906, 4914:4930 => 0.04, 2.03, 1.9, 1.93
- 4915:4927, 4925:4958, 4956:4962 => 0.01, 1.96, 1.9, 1.87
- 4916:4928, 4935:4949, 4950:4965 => 0.00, 1.95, 1.92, 1.89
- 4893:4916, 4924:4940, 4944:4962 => -0.06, 1.84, 1.94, 1.83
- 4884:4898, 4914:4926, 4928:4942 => 0.01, 1.97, 1.95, 1.98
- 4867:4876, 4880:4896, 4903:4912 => -0.03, 2.05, 1.96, 1.74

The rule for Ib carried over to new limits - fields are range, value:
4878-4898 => 1.95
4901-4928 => 1.87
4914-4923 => 2.01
